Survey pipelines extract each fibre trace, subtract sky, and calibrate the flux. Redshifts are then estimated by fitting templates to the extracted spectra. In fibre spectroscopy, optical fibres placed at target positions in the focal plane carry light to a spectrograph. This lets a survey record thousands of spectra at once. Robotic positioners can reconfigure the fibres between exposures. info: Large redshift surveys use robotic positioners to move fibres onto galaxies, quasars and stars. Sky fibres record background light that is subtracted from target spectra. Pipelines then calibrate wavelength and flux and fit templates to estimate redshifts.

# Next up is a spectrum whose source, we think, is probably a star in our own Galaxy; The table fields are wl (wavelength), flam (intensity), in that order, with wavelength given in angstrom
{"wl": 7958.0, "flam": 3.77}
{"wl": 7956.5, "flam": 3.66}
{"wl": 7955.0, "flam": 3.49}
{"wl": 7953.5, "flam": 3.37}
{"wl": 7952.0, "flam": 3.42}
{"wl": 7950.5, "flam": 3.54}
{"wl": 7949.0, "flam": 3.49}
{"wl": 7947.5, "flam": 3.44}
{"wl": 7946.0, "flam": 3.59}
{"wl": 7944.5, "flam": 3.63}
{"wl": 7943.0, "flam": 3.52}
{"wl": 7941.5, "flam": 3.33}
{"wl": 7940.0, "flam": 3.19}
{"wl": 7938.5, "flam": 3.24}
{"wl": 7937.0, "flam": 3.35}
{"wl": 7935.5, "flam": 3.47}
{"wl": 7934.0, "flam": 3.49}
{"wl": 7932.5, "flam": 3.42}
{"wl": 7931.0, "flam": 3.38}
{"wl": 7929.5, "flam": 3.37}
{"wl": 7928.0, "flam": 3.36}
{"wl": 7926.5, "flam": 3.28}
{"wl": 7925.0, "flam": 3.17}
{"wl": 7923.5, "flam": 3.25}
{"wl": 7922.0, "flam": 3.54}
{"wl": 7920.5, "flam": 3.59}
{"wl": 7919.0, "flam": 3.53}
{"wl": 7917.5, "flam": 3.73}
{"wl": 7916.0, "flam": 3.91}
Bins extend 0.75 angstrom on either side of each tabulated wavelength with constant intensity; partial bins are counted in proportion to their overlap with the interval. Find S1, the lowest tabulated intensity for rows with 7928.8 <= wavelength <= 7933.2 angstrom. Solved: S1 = 3.37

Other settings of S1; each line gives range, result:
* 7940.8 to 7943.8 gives 3.33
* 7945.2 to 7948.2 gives 3.44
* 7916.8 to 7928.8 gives 3.17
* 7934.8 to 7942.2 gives 3.19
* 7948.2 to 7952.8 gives 3.42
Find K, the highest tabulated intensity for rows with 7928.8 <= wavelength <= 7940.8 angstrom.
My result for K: 3.49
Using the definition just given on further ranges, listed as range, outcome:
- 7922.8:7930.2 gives 3.37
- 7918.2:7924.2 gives 3.59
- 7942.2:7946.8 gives 3.63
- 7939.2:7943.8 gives 3.52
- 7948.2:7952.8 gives 3.54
